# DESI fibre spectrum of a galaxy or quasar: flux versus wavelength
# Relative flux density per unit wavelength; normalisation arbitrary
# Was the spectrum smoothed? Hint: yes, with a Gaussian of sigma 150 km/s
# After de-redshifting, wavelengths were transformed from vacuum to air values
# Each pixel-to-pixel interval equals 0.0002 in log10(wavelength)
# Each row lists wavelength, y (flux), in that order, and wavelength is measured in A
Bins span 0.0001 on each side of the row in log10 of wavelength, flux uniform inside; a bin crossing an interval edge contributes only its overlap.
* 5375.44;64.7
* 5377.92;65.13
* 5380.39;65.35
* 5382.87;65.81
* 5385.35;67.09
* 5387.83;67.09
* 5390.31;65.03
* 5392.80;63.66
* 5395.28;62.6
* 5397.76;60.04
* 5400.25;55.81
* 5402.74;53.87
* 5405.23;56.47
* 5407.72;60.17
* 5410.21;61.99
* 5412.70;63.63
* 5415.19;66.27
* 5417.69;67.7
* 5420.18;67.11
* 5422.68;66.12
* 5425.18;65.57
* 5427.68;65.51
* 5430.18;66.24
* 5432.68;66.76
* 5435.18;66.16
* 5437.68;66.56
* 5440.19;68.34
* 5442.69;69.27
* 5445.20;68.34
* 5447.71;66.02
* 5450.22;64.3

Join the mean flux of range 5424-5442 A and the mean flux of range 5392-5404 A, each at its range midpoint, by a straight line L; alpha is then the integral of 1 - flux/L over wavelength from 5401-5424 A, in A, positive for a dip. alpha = -0.09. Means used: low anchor 59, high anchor 66.6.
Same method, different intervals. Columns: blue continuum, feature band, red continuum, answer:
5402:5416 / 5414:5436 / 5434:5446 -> -0.76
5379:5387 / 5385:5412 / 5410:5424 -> 1.99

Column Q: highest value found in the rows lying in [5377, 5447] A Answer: 69.27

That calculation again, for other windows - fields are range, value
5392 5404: 63.66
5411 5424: 67.7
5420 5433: 67.11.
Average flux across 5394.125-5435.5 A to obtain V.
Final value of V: 63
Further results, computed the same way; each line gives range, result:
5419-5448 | 66.9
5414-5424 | 66.8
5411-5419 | 65.7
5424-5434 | 66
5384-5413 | 61.4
